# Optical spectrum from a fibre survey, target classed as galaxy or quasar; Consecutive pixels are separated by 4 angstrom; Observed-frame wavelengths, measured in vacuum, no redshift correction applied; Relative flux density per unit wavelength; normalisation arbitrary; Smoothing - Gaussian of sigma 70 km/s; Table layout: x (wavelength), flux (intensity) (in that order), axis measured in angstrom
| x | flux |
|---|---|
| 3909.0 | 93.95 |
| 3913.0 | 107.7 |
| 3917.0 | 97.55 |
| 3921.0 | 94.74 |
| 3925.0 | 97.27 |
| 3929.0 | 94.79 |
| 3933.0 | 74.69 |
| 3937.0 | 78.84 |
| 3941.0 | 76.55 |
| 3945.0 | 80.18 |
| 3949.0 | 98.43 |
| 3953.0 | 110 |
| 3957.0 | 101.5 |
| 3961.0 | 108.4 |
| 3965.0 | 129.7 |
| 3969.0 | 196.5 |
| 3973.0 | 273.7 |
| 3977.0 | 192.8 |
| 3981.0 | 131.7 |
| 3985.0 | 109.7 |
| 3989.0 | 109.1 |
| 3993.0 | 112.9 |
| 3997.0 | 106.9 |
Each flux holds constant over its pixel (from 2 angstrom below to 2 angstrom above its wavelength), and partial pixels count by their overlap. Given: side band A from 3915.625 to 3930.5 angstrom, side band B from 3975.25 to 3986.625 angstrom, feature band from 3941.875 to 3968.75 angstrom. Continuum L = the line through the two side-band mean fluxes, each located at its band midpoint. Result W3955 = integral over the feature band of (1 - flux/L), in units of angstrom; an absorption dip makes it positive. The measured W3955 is 3.2 angstrom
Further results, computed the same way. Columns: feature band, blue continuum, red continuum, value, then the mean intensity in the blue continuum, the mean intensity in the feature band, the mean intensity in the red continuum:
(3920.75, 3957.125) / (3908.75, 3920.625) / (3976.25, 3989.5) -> 7.1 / 99.9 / 89.9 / 133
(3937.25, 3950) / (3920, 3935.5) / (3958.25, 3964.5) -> 2.2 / 89.7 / 83.2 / 113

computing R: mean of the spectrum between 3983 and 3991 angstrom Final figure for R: 109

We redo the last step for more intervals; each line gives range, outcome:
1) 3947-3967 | 110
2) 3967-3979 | 221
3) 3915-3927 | 96.5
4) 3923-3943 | 84.4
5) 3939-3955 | 91.3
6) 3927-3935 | 84.7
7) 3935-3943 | 77.7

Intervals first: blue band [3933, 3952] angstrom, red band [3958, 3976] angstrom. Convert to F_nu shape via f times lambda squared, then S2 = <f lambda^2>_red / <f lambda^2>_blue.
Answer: 2.10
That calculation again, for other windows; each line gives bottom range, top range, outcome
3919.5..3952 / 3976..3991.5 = 1.54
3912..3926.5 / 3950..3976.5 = 1.59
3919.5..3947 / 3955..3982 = 1.95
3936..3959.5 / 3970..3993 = 1.78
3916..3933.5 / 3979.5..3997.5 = 1.27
